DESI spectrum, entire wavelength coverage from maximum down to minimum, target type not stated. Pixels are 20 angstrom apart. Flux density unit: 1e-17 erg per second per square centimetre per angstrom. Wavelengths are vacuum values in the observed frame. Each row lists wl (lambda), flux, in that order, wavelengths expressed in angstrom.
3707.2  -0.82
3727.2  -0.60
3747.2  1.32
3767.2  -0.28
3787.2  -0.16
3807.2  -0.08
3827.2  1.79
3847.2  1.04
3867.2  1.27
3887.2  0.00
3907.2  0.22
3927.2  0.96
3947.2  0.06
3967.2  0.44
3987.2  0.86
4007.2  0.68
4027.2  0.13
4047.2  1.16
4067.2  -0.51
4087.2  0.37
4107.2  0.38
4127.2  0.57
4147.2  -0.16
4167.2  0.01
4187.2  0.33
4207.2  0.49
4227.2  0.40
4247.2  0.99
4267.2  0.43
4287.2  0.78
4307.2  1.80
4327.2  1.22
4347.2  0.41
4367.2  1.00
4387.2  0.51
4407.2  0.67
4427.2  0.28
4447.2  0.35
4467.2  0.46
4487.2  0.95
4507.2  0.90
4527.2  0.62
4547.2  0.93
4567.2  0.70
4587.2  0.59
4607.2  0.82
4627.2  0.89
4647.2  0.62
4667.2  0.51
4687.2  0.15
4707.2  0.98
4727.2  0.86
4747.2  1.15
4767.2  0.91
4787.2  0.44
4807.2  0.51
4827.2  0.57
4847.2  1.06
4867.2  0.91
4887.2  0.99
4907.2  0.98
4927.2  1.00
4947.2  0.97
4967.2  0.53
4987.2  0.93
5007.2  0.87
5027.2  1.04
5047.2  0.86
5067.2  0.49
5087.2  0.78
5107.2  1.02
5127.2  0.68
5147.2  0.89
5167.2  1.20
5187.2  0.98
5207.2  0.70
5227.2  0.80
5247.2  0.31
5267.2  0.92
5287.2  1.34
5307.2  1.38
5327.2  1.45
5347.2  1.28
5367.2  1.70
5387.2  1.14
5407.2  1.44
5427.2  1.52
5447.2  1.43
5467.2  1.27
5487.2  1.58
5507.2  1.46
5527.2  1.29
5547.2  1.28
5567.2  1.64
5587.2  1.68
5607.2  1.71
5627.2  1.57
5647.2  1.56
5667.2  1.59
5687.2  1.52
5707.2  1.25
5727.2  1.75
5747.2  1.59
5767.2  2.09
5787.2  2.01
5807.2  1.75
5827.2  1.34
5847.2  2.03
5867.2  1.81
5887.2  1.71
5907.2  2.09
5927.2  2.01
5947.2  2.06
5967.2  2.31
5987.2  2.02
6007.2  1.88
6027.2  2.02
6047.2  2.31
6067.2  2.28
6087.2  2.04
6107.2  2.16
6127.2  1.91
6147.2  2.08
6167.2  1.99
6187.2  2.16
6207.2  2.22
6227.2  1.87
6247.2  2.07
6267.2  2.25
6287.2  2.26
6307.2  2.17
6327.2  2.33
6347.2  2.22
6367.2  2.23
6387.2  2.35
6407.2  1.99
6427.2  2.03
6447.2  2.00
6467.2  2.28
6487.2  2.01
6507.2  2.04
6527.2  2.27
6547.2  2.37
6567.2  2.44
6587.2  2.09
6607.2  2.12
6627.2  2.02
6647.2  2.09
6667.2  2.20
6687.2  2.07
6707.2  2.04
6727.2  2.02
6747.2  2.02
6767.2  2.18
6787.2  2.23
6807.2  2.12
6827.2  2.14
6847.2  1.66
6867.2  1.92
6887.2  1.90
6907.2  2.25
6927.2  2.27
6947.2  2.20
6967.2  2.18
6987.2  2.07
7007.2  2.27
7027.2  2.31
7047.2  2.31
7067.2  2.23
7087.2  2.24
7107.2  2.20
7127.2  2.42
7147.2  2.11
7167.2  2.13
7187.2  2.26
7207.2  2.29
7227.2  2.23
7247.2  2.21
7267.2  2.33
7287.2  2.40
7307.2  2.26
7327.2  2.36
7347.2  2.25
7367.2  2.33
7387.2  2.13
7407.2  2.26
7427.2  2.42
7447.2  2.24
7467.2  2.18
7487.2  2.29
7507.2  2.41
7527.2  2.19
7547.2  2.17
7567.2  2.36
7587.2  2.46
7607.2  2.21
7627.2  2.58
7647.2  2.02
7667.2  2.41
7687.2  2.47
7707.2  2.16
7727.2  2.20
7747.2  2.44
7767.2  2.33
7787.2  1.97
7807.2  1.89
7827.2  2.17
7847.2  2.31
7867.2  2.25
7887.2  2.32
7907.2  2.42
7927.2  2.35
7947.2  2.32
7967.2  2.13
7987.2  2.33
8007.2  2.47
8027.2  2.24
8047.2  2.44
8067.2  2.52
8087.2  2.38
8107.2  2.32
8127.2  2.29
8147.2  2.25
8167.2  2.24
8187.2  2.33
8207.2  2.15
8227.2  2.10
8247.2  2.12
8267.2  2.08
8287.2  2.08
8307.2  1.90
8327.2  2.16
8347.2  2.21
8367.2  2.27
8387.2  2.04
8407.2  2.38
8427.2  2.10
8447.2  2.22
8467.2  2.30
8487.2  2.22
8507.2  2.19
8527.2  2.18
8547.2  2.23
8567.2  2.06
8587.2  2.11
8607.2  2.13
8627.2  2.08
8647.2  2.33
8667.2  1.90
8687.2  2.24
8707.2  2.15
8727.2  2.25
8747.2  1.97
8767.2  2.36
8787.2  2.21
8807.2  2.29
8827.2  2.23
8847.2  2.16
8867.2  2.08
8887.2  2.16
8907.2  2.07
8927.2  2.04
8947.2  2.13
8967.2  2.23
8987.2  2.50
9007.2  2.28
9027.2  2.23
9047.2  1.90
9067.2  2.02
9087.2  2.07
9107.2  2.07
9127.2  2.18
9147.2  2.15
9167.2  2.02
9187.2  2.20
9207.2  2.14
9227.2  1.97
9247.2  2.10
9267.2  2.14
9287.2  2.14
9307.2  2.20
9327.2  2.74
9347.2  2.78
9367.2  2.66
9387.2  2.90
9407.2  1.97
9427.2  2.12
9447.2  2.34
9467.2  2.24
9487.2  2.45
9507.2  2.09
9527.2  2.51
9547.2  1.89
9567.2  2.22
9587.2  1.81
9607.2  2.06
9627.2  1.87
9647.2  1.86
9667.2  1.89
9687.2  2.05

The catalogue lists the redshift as 0.324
